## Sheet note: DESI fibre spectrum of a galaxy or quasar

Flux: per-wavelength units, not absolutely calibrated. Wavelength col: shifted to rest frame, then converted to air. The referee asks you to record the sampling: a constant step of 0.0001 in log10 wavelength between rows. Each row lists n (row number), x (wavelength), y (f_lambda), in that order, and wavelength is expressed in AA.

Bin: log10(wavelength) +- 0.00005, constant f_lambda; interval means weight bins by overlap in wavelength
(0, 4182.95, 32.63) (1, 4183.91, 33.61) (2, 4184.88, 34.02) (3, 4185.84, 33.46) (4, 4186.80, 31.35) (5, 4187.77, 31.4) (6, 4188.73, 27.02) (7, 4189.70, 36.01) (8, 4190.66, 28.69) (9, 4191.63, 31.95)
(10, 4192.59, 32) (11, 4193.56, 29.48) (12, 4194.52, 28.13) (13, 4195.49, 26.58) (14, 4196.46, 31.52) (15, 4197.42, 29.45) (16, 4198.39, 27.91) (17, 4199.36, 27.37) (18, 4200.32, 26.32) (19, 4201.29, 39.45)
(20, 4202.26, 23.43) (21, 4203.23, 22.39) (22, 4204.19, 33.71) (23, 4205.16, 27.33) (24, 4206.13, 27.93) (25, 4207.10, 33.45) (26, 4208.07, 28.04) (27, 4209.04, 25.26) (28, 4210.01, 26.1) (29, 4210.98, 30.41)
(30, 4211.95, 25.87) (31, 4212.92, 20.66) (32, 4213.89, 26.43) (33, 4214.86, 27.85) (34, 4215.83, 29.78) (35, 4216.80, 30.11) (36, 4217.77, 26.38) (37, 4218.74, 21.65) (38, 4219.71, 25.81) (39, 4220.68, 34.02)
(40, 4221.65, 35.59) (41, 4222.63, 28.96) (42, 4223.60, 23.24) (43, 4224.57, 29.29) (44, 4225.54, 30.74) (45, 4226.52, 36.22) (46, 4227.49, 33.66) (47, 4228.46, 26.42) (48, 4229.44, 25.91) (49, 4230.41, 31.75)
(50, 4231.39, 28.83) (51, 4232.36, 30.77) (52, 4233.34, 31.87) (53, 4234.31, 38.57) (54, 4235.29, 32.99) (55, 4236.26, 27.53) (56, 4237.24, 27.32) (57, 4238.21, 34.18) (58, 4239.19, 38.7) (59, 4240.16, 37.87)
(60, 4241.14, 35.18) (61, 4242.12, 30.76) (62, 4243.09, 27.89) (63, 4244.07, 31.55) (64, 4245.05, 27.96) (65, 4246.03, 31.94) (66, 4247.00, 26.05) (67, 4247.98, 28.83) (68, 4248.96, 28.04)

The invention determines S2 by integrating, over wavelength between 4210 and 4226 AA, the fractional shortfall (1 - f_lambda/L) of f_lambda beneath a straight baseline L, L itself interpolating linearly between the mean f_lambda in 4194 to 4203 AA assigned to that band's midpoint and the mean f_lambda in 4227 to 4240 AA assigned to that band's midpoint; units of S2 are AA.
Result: 1.30 AA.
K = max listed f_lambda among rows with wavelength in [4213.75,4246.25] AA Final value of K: 38.7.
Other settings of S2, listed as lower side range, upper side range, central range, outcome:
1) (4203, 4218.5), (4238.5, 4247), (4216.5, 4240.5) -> -0.3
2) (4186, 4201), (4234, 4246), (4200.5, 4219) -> 1.8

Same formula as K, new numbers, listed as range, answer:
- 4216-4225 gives 35.59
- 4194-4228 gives 39.45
